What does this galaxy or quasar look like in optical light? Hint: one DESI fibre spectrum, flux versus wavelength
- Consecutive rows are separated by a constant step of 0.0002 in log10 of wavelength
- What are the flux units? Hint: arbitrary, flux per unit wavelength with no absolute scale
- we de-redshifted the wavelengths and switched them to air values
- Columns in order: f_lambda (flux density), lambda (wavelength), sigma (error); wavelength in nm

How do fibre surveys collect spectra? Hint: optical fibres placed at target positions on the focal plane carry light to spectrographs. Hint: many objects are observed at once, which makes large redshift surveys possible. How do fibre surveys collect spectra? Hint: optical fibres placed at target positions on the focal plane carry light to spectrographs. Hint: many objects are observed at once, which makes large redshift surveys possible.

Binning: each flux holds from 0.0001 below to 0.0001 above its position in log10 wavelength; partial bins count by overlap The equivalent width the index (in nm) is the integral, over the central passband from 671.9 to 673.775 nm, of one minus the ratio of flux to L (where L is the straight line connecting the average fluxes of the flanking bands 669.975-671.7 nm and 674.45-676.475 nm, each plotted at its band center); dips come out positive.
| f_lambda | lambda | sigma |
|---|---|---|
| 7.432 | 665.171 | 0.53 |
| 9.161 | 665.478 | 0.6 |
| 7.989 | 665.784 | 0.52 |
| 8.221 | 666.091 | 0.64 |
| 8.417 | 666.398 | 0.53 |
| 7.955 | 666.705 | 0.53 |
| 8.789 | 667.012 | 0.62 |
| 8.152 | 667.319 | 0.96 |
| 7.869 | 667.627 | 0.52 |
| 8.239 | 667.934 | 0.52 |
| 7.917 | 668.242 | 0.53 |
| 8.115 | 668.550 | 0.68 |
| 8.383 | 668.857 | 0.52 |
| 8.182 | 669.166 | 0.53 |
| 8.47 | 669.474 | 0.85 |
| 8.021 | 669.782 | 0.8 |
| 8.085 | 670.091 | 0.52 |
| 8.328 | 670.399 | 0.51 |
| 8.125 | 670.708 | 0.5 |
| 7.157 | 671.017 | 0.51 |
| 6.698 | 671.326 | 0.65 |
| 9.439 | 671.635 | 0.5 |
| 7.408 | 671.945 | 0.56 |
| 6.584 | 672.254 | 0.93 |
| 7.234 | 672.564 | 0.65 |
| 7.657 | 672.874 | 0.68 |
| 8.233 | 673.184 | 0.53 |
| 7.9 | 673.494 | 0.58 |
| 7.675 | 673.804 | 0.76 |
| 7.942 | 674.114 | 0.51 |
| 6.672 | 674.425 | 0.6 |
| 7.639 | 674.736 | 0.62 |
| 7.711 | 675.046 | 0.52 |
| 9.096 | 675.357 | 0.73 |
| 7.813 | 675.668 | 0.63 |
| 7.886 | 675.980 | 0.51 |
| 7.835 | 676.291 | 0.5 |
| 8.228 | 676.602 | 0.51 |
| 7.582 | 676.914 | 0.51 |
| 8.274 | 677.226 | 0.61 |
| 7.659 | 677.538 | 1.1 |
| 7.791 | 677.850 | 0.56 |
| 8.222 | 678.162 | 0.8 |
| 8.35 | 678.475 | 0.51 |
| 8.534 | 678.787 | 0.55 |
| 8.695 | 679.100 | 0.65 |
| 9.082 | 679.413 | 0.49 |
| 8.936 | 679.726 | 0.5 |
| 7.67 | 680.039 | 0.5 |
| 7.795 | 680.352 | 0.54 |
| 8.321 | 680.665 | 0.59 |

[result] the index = 0.09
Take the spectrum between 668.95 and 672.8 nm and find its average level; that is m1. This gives 7.81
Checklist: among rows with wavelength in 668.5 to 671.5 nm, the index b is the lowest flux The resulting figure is 6.698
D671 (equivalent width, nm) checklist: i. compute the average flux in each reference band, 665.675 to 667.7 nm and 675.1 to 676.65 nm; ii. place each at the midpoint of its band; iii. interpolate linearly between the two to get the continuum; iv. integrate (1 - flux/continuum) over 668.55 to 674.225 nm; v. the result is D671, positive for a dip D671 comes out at 0.21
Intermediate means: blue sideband 8.21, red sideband 8.14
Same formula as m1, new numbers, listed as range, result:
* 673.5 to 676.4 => 7.81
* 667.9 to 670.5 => 8.19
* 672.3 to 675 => 7.58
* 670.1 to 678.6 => 7.82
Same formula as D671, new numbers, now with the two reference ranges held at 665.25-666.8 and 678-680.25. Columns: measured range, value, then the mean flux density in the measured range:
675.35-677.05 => 0.091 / 7.99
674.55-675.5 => 0.038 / 8.09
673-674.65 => 0.143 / 7.68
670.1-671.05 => 0.043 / 8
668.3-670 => 0.029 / 8.21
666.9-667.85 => 0.010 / 8.25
